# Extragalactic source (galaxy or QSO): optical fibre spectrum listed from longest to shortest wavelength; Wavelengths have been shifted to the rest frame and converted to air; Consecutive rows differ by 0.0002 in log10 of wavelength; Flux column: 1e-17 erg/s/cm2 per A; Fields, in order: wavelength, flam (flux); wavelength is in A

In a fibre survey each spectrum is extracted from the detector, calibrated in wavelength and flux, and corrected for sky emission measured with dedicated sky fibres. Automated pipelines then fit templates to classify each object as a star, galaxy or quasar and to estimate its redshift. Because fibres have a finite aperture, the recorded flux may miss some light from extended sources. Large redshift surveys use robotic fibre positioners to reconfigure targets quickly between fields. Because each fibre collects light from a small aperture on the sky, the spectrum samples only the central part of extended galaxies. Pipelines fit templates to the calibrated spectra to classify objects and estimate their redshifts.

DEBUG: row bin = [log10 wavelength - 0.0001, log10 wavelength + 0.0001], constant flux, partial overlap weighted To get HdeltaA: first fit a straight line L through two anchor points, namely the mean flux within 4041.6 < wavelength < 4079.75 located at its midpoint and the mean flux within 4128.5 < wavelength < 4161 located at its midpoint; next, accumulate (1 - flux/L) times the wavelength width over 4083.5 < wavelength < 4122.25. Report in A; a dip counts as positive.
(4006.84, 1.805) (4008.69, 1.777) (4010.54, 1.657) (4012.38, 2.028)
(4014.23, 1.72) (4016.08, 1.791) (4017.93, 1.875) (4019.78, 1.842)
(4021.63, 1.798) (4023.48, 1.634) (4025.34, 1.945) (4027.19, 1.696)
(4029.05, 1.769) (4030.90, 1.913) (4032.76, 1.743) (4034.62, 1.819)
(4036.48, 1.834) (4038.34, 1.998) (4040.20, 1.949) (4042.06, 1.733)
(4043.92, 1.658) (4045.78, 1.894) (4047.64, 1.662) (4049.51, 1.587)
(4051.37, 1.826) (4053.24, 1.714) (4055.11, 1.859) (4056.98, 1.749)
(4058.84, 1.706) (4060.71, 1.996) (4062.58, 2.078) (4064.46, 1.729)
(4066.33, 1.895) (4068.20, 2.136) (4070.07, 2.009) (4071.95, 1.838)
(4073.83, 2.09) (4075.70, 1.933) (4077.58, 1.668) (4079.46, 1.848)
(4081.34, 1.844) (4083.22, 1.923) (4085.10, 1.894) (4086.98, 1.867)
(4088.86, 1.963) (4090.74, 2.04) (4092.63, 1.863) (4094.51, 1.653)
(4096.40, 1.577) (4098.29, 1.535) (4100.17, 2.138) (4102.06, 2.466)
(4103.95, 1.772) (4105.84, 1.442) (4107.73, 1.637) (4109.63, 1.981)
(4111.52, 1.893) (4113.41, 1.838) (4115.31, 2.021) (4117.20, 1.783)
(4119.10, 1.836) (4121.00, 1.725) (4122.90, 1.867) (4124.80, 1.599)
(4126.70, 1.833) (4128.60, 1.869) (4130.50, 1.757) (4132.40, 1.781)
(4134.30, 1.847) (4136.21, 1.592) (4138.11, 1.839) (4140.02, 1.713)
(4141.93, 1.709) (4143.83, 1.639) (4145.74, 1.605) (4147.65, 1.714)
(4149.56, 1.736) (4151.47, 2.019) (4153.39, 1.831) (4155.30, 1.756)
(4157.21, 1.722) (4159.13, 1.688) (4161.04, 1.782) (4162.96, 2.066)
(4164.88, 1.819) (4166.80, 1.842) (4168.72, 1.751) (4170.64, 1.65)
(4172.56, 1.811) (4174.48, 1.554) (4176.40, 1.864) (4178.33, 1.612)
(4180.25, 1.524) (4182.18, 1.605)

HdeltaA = -1.1 A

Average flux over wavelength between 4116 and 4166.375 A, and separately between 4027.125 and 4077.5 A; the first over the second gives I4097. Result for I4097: 1.0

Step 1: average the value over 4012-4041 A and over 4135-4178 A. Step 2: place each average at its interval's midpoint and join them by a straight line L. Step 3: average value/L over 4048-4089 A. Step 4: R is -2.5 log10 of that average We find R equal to -0.04 mag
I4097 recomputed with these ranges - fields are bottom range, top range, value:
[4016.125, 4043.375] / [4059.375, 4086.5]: 1.05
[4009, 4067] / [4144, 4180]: 0.97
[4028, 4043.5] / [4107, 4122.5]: 1.00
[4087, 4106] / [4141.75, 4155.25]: 0.94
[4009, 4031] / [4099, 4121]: 1.04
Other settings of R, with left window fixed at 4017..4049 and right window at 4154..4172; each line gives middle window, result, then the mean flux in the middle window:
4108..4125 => -0.027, 1.84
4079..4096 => -0.042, 1.87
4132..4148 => 0.048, 1.71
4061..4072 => -0.091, 1.96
